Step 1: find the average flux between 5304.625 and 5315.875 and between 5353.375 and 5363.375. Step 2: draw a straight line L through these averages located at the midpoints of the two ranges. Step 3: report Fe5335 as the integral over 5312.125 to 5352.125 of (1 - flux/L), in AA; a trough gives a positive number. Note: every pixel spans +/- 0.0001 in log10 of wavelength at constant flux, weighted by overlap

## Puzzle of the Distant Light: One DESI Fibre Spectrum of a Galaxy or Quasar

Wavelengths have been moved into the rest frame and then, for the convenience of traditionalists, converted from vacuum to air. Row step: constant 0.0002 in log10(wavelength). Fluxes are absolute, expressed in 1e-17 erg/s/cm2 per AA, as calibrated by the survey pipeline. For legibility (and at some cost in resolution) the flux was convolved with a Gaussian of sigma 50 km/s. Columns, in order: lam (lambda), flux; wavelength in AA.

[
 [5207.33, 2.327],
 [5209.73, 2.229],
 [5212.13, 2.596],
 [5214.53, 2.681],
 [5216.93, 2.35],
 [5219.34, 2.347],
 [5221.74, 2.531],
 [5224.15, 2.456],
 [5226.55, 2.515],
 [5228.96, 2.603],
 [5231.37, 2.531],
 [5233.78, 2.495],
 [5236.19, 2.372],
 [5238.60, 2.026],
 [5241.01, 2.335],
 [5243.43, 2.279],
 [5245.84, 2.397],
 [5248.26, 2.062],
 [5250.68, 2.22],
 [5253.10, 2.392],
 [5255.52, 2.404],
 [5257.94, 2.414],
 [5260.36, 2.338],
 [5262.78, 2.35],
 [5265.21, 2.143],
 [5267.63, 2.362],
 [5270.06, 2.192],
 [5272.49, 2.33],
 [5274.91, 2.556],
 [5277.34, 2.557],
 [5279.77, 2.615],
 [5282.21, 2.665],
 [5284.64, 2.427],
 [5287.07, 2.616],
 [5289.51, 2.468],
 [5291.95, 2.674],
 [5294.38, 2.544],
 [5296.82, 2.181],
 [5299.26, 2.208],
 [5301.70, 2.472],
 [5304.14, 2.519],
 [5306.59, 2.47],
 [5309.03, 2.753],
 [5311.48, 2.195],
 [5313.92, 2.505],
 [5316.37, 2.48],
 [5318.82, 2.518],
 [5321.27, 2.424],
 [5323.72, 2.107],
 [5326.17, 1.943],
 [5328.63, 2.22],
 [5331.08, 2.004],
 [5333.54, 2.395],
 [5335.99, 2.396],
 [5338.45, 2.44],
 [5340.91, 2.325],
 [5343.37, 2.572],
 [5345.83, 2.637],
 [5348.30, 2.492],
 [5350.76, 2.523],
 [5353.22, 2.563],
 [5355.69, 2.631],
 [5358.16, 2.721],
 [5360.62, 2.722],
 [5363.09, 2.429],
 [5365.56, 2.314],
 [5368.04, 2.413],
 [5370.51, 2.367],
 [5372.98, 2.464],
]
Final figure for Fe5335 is 2.8 AA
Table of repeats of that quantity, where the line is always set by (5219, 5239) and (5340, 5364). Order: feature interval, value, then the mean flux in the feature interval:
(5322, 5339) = 2.2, 2.21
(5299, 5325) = 1.0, 2.43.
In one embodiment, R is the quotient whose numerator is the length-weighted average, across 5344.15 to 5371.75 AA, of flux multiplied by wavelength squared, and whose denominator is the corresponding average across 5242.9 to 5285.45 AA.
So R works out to 1.10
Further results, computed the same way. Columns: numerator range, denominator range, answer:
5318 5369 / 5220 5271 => 1.07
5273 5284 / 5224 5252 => 1.11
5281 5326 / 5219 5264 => 1.06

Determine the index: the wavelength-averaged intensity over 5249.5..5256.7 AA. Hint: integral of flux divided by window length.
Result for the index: 2.34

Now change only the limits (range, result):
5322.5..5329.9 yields 2.09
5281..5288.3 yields 2.57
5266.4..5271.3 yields 2.28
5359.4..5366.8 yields 2.49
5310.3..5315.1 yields 2.35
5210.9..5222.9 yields 2.5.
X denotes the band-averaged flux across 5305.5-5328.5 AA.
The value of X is 2.37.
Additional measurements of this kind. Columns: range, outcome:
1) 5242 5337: 2.38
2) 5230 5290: 2.38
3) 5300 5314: 2.48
